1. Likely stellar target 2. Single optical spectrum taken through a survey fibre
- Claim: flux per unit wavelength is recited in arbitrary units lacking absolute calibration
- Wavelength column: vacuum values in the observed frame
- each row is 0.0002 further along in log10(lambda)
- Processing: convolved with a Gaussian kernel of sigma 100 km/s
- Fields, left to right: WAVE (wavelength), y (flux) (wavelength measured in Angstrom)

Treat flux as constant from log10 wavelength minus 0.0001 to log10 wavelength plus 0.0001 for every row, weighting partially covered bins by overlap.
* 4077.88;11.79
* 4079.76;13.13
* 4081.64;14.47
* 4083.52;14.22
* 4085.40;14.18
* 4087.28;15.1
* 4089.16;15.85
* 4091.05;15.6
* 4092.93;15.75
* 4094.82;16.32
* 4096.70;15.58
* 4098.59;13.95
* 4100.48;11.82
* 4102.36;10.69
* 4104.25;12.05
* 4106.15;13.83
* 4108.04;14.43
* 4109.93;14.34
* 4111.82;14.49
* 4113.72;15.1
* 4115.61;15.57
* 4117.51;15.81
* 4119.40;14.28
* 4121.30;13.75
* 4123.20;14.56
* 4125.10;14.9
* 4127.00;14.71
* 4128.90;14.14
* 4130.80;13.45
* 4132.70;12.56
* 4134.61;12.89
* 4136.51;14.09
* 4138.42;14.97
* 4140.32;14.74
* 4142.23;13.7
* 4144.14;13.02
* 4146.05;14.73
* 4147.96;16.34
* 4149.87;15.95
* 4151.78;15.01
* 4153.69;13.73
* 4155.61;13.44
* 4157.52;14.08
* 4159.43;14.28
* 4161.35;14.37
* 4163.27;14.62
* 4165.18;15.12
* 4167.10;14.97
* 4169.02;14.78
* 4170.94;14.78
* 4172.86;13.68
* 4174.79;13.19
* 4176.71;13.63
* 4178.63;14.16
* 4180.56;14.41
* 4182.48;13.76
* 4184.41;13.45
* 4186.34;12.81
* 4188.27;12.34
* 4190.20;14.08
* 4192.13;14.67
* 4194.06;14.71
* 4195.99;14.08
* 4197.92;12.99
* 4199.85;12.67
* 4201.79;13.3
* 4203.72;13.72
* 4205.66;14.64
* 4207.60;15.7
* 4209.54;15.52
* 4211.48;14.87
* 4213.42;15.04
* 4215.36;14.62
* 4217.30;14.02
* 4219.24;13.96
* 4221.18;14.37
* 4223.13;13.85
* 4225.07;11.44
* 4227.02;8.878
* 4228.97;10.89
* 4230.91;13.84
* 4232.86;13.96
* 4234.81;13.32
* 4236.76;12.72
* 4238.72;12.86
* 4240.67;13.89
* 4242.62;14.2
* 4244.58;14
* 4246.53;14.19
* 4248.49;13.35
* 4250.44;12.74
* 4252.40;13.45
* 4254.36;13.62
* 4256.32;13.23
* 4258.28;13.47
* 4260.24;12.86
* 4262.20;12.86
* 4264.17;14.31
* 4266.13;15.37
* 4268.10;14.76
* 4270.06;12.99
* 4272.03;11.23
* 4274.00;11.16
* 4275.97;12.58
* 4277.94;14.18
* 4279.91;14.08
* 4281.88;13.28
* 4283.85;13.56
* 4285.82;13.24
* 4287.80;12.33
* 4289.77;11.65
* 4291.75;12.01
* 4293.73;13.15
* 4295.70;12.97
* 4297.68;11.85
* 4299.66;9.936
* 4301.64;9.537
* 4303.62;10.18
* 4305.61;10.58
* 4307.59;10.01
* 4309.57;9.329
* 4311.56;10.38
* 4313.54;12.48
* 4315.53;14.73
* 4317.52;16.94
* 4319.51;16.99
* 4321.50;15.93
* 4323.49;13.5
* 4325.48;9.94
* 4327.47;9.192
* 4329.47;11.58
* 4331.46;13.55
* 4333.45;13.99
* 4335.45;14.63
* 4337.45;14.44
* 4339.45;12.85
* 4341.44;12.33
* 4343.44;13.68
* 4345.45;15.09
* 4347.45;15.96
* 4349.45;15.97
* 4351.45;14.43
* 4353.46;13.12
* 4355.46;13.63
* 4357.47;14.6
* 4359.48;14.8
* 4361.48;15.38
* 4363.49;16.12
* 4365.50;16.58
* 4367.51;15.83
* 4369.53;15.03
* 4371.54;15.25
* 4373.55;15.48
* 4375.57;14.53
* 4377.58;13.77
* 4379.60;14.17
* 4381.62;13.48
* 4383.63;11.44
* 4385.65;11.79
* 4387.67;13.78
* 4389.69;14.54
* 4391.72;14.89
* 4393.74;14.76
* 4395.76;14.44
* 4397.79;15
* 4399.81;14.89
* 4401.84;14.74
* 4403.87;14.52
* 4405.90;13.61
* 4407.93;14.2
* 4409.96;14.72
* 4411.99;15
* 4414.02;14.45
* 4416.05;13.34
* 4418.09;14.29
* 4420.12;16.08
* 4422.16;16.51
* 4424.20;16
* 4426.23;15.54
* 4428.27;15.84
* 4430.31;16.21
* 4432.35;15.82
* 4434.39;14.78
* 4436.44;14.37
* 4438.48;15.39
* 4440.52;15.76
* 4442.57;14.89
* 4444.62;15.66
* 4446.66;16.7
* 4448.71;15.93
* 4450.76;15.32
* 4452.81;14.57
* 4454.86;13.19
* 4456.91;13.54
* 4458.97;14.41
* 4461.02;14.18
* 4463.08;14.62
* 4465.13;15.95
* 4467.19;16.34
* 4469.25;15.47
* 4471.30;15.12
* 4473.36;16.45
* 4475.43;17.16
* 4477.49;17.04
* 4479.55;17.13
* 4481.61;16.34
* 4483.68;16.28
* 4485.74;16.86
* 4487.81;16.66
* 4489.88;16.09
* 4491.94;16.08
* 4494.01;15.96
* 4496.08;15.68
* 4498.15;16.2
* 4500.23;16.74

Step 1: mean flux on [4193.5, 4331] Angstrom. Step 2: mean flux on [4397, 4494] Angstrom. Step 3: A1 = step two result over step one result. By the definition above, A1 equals 1.18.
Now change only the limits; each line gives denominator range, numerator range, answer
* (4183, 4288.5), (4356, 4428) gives 1.09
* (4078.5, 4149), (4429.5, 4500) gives 1.10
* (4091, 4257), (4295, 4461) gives 1.01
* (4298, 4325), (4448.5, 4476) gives 1.23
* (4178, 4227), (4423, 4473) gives 1.10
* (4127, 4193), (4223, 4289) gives 0.93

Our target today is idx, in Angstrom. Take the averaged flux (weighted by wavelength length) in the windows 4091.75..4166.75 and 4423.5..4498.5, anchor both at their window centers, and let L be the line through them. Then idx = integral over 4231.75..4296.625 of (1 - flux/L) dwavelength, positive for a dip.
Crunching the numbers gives 6.9 Angstrom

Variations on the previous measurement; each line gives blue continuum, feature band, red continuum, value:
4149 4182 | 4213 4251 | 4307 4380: 2.5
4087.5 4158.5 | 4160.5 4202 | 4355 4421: 1.3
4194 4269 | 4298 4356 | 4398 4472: 5.7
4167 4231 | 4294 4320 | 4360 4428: 4.3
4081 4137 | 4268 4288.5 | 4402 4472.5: 2.4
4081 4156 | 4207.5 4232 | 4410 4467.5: 1.8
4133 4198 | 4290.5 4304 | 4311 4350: 2.3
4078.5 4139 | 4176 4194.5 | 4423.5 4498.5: 1.0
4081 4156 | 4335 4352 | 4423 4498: 0.9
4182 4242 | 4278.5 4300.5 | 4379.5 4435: 2.2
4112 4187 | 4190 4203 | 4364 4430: 0.5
